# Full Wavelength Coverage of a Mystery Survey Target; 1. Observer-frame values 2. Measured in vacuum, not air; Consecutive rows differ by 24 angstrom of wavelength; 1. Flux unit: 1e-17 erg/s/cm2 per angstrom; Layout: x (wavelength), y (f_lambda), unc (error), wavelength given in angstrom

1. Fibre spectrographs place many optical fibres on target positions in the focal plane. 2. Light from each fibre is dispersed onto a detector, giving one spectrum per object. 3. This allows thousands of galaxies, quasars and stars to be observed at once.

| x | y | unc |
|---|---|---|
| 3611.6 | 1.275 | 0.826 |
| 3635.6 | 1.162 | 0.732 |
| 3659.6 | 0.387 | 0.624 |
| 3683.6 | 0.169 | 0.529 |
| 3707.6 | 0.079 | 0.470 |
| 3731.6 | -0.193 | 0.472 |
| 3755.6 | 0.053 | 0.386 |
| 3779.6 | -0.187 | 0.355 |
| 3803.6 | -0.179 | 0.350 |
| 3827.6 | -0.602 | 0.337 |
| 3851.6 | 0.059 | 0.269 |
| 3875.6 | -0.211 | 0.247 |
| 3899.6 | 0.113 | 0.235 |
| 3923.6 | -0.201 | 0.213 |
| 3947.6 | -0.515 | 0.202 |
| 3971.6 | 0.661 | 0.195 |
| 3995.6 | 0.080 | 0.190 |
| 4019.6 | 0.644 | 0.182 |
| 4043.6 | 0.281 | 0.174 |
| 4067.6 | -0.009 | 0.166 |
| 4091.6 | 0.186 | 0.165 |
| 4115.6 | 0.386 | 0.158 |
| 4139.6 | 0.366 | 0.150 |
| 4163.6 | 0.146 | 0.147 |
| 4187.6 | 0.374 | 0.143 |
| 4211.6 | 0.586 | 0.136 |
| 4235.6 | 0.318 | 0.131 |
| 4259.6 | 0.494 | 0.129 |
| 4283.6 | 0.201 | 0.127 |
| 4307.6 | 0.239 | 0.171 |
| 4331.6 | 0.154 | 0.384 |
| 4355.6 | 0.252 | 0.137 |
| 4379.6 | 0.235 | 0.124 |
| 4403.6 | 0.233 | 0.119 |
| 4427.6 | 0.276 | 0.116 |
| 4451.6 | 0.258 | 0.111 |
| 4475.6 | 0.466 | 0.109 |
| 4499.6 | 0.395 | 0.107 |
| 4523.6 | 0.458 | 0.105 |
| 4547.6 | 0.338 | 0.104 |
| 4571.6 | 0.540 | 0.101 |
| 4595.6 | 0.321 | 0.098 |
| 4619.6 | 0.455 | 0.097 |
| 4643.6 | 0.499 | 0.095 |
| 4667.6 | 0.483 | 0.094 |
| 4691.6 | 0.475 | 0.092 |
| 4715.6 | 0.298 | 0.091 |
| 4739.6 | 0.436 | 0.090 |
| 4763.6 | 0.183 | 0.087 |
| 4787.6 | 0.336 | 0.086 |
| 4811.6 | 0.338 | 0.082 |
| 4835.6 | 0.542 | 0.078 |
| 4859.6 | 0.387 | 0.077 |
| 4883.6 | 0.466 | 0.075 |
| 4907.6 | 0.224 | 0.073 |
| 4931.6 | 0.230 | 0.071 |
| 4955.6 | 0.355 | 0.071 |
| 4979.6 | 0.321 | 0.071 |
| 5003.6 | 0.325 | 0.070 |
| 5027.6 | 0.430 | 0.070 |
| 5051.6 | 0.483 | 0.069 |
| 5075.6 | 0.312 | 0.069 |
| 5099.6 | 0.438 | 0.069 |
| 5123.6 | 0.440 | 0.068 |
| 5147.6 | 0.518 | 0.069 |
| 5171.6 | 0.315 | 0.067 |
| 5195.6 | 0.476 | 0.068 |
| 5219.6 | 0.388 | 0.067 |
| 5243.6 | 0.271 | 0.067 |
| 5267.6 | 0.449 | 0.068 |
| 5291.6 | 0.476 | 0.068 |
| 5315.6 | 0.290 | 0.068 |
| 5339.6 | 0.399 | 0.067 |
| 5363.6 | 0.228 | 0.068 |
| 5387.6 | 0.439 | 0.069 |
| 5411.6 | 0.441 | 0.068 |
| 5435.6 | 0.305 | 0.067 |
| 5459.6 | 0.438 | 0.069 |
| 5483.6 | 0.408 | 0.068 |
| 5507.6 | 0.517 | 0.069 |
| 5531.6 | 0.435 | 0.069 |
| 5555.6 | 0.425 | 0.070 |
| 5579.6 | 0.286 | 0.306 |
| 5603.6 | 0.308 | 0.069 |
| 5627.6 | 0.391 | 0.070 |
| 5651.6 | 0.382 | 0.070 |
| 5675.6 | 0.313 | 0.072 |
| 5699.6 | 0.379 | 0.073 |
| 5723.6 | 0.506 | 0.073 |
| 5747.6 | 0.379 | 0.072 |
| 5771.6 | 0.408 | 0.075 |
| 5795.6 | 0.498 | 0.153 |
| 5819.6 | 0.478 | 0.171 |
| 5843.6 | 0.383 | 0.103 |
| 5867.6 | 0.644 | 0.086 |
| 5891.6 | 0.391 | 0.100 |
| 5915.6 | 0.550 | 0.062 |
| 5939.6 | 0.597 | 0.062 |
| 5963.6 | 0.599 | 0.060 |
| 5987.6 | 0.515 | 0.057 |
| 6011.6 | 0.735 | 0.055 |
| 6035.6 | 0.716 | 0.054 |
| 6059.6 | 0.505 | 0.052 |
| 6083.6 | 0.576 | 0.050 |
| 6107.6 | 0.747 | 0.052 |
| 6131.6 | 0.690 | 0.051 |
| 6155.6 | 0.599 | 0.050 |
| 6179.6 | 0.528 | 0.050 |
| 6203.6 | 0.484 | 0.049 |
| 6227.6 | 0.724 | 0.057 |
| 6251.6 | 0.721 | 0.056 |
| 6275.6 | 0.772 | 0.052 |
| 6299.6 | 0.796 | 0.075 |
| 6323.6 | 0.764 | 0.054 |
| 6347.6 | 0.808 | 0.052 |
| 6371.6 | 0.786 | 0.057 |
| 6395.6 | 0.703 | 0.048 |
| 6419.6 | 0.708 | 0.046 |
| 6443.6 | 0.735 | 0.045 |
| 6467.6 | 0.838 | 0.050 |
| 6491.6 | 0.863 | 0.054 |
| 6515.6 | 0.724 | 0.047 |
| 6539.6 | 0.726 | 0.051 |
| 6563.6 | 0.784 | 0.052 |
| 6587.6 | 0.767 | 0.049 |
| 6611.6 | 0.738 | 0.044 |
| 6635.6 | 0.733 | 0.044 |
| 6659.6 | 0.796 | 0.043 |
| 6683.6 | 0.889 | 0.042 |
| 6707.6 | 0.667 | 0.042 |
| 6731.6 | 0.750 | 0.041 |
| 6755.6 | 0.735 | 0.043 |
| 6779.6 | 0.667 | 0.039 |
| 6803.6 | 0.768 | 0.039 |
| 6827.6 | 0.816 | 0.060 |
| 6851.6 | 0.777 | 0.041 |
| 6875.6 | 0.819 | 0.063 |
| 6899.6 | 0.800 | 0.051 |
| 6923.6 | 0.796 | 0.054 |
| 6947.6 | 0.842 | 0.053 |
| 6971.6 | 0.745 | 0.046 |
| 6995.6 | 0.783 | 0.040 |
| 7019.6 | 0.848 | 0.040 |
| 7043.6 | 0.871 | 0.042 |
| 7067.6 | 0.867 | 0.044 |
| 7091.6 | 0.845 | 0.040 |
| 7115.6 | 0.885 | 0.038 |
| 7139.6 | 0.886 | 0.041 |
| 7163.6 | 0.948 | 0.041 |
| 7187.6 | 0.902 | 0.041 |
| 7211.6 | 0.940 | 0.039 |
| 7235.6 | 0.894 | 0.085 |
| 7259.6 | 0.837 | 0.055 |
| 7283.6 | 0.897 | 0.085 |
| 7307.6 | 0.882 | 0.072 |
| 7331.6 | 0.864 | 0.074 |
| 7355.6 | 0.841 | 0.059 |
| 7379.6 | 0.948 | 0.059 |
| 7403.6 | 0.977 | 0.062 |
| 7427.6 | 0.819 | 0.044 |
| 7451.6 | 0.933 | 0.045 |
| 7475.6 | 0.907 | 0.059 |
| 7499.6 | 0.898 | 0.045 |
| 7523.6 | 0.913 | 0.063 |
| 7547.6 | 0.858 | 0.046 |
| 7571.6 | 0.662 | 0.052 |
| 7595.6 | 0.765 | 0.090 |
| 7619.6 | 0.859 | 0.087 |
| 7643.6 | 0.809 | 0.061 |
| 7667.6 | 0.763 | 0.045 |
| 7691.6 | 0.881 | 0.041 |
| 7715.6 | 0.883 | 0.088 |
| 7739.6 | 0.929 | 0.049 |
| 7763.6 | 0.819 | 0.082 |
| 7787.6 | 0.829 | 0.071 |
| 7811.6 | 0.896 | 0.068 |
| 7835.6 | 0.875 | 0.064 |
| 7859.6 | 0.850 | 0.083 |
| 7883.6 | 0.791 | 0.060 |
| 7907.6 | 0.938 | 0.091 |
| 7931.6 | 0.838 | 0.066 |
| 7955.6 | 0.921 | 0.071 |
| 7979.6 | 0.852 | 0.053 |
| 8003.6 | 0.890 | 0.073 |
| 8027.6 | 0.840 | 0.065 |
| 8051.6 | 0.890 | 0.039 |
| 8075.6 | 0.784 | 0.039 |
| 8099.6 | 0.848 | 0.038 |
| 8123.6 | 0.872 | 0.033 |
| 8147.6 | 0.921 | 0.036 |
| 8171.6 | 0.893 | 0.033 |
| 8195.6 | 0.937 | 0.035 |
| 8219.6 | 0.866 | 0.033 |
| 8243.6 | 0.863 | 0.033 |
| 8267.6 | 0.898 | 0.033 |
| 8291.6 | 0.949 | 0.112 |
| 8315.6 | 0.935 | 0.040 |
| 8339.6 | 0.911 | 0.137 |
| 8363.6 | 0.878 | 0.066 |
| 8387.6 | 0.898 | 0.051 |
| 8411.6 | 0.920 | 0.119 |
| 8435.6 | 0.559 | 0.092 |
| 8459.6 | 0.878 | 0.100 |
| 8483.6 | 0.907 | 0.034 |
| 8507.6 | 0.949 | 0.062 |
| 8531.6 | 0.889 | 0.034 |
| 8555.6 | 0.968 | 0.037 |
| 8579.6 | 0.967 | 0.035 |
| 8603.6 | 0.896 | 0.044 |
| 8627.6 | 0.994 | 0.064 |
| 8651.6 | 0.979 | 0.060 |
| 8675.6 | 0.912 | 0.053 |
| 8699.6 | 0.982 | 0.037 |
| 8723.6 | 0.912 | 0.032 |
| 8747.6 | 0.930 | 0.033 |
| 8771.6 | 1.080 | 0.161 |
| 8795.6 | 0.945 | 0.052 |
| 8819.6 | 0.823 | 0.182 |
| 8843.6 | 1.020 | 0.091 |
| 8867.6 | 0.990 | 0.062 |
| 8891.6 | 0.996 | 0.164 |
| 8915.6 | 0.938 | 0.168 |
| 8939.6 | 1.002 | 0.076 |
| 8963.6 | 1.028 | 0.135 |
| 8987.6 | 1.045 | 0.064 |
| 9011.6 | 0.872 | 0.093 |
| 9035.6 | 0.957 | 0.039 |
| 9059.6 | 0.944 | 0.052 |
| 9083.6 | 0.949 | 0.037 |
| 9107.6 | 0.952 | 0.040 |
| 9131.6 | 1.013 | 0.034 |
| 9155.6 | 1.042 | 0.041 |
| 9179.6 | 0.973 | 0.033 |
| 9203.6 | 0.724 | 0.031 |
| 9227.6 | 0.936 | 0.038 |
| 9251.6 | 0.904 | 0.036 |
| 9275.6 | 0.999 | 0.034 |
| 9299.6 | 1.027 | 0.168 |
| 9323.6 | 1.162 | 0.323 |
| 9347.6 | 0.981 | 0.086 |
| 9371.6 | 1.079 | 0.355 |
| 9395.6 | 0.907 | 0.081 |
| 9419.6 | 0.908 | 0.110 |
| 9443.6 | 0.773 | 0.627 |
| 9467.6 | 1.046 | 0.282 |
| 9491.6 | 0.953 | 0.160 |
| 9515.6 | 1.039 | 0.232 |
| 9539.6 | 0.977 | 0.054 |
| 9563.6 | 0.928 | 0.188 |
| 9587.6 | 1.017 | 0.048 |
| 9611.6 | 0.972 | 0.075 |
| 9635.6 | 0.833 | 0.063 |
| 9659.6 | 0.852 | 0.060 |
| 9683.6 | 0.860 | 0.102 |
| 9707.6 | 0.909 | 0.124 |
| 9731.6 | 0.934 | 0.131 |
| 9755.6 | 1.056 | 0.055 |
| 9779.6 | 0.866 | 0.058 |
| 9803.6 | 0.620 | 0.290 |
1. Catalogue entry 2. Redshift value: 0.561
